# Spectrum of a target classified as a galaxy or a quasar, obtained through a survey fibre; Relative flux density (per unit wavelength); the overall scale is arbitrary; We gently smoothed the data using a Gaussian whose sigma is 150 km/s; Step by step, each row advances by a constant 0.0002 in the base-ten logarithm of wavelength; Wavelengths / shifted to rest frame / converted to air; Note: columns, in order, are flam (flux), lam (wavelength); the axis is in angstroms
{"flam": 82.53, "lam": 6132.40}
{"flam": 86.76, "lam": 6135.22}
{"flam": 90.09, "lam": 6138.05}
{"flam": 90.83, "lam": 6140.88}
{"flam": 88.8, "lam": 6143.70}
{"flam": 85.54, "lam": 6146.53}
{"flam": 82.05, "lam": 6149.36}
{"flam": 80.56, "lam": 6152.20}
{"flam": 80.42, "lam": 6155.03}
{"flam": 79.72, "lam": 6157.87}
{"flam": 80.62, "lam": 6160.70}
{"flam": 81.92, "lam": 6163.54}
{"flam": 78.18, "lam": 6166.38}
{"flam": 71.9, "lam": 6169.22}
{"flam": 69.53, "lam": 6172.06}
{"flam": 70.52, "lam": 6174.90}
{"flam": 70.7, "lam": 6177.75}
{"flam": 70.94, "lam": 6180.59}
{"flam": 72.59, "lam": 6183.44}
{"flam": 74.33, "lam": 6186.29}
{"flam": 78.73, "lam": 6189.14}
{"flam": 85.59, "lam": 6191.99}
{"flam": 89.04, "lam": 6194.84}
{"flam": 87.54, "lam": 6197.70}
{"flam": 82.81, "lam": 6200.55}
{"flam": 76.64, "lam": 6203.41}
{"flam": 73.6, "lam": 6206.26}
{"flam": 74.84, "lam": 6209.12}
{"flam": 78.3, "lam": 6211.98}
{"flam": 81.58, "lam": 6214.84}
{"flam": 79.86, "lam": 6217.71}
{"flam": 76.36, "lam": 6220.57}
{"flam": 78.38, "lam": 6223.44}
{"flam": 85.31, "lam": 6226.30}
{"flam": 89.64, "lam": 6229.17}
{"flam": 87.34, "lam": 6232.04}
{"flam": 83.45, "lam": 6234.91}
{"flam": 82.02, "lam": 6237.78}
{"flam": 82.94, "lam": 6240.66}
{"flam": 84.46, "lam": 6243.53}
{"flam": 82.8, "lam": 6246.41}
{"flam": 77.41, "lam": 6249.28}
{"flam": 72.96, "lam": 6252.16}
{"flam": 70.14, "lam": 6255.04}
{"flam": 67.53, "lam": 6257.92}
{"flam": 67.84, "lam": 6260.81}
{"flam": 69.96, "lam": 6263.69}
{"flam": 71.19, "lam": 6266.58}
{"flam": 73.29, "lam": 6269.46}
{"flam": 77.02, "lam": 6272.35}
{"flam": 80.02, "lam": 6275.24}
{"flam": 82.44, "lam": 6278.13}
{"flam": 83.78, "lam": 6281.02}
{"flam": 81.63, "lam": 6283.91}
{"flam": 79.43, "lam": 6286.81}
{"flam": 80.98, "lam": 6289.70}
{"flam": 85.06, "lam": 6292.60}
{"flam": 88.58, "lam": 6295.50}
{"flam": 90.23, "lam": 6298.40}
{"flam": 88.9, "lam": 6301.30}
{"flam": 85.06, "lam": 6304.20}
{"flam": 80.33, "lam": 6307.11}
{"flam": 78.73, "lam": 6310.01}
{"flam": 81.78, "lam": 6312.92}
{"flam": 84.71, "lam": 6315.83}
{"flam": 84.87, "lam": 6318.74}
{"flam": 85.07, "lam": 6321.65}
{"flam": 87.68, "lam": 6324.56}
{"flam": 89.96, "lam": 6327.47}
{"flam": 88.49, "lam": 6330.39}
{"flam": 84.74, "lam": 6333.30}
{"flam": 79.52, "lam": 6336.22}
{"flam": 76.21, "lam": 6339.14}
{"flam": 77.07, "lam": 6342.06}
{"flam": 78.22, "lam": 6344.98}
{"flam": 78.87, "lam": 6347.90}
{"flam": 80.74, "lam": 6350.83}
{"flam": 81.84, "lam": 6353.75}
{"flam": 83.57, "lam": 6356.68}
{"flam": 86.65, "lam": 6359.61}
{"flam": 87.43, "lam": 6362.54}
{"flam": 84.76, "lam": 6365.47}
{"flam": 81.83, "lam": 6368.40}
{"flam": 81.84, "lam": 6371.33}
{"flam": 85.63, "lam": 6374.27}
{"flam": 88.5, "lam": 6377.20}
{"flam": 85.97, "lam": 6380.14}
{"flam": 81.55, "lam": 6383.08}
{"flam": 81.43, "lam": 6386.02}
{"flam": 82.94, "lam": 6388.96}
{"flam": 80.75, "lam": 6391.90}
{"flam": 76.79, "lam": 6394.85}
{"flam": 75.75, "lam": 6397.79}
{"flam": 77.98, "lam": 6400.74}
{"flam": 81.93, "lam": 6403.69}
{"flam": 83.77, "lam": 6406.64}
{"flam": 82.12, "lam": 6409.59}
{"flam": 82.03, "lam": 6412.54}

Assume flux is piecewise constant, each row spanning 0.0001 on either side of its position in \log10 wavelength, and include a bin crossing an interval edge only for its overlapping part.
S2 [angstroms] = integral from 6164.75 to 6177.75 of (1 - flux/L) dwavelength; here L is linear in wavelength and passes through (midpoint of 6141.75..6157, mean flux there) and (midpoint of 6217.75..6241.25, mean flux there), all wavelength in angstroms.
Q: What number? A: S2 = 1.71 angstroms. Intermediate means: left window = 83.6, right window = 83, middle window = 72.5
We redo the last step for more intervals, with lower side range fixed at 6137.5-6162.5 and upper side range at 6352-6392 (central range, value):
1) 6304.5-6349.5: 0.8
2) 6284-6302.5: -0.3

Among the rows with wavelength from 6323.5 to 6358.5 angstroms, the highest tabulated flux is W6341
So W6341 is 89.96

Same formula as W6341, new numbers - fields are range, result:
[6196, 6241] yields 89.64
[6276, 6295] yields 85.06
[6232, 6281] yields 87.34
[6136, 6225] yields 90.83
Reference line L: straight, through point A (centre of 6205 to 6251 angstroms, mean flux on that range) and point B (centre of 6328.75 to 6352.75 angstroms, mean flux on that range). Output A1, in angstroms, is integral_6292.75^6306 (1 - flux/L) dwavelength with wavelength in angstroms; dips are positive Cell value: -1.1 angstroms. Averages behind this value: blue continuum 81.1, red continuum 80.6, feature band 87.7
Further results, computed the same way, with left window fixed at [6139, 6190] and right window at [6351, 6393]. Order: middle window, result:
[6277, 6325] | -1.20 angstroms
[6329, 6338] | -0.12 angstroms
